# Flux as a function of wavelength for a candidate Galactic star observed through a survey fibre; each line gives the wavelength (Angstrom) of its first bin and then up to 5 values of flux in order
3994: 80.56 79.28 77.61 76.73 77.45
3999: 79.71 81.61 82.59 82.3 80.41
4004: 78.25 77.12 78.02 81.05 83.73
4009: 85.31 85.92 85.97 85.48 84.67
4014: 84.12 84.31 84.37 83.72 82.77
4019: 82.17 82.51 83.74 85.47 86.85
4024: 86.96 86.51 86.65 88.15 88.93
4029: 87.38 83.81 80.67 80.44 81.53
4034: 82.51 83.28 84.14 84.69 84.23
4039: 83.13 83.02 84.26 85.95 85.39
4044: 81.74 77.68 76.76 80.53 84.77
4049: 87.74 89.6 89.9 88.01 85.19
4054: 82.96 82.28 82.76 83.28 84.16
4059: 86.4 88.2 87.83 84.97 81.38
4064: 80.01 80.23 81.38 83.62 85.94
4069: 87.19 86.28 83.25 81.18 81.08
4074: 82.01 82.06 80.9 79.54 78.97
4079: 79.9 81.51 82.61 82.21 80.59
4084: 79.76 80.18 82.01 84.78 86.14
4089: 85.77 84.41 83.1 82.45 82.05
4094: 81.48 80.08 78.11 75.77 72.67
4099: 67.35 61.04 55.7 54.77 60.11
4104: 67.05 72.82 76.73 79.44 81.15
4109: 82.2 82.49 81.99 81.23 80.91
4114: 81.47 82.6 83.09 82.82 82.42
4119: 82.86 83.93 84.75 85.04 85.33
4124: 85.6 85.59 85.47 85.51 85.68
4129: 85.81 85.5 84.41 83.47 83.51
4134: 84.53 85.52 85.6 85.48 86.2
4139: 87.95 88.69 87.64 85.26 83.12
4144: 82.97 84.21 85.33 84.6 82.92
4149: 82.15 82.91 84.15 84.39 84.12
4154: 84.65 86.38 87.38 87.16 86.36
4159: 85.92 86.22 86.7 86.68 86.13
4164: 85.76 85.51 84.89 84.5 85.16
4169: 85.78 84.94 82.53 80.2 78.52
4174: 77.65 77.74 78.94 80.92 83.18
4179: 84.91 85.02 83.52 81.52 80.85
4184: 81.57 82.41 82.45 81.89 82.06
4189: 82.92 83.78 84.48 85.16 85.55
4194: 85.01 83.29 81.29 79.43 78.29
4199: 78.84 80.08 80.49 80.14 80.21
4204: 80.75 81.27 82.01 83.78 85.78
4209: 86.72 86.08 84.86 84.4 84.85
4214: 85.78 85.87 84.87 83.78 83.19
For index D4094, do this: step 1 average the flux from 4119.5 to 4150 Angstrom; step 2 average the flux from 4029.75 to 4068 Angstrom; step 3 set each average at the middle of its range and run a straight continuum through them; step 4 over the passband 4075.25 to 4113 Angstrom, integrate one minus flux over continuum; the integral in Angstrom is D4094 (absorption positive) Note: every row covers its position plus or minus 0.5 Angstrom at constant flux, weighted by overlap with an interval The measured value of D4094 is 3.0 Angstrom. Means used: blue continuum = 83.7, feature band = 77.6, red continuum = 85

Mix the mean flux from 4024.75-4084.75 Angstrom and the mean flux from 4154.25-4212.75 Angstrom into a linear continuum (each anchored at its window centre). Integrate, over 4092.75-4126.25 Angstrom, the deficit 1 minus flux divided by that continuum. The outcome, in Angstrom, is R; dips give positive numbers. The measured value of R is 2.3 Angstrom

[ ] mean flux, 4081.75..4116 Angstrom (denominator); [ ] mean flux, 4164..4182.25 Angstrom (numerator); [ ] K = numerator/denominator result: 1.07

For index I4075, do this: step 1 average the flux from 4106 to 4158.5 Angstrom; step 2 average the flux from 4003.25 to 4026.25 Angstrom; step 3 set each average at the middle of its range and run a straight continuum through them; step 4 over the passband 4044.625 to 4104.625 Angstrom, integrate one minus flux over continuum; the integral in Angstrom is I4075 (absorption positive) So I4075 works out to 2.5 Angstrom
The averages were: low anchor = 83.7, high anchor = 84.2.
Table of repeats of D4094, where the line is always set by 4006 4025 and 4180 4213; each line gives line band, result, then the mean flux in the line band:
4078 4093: 0.2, 82.4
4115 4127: -0.1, 84.2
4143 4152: -0.1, 83.7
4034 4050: 0.1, 83.3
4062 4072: 0.1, 83.2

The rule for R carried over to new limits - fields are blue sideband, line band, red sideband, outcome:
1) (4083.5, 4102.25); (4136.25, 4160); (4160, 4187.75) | -1.2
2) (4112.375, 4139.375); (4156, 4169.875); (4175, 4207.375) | -0.5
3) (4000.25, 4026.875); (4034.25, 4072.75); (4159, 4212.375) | -0.3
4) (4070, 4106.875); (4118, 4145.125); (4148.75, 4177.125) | -1.3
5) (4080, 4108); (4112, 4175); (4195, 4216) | -4.2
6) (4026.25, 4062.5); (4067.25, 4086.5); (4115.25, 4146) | 0.6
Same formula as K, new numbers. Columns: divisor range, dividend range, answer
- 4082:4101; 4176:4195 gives 1.05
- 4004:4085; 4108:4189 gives 1.01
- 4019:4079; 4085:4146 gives 0.97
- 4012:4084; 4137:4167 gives 1.02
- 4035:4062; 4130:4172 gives 1.01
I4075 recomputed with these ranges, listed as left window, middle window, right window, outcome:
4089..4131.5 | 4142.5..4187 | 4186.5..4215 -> -1.24 Angstrom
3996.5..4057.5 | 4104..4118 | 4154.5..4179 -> 0.59 Angstrom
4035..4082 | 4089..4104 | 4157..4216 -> 1.86 Angstrom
